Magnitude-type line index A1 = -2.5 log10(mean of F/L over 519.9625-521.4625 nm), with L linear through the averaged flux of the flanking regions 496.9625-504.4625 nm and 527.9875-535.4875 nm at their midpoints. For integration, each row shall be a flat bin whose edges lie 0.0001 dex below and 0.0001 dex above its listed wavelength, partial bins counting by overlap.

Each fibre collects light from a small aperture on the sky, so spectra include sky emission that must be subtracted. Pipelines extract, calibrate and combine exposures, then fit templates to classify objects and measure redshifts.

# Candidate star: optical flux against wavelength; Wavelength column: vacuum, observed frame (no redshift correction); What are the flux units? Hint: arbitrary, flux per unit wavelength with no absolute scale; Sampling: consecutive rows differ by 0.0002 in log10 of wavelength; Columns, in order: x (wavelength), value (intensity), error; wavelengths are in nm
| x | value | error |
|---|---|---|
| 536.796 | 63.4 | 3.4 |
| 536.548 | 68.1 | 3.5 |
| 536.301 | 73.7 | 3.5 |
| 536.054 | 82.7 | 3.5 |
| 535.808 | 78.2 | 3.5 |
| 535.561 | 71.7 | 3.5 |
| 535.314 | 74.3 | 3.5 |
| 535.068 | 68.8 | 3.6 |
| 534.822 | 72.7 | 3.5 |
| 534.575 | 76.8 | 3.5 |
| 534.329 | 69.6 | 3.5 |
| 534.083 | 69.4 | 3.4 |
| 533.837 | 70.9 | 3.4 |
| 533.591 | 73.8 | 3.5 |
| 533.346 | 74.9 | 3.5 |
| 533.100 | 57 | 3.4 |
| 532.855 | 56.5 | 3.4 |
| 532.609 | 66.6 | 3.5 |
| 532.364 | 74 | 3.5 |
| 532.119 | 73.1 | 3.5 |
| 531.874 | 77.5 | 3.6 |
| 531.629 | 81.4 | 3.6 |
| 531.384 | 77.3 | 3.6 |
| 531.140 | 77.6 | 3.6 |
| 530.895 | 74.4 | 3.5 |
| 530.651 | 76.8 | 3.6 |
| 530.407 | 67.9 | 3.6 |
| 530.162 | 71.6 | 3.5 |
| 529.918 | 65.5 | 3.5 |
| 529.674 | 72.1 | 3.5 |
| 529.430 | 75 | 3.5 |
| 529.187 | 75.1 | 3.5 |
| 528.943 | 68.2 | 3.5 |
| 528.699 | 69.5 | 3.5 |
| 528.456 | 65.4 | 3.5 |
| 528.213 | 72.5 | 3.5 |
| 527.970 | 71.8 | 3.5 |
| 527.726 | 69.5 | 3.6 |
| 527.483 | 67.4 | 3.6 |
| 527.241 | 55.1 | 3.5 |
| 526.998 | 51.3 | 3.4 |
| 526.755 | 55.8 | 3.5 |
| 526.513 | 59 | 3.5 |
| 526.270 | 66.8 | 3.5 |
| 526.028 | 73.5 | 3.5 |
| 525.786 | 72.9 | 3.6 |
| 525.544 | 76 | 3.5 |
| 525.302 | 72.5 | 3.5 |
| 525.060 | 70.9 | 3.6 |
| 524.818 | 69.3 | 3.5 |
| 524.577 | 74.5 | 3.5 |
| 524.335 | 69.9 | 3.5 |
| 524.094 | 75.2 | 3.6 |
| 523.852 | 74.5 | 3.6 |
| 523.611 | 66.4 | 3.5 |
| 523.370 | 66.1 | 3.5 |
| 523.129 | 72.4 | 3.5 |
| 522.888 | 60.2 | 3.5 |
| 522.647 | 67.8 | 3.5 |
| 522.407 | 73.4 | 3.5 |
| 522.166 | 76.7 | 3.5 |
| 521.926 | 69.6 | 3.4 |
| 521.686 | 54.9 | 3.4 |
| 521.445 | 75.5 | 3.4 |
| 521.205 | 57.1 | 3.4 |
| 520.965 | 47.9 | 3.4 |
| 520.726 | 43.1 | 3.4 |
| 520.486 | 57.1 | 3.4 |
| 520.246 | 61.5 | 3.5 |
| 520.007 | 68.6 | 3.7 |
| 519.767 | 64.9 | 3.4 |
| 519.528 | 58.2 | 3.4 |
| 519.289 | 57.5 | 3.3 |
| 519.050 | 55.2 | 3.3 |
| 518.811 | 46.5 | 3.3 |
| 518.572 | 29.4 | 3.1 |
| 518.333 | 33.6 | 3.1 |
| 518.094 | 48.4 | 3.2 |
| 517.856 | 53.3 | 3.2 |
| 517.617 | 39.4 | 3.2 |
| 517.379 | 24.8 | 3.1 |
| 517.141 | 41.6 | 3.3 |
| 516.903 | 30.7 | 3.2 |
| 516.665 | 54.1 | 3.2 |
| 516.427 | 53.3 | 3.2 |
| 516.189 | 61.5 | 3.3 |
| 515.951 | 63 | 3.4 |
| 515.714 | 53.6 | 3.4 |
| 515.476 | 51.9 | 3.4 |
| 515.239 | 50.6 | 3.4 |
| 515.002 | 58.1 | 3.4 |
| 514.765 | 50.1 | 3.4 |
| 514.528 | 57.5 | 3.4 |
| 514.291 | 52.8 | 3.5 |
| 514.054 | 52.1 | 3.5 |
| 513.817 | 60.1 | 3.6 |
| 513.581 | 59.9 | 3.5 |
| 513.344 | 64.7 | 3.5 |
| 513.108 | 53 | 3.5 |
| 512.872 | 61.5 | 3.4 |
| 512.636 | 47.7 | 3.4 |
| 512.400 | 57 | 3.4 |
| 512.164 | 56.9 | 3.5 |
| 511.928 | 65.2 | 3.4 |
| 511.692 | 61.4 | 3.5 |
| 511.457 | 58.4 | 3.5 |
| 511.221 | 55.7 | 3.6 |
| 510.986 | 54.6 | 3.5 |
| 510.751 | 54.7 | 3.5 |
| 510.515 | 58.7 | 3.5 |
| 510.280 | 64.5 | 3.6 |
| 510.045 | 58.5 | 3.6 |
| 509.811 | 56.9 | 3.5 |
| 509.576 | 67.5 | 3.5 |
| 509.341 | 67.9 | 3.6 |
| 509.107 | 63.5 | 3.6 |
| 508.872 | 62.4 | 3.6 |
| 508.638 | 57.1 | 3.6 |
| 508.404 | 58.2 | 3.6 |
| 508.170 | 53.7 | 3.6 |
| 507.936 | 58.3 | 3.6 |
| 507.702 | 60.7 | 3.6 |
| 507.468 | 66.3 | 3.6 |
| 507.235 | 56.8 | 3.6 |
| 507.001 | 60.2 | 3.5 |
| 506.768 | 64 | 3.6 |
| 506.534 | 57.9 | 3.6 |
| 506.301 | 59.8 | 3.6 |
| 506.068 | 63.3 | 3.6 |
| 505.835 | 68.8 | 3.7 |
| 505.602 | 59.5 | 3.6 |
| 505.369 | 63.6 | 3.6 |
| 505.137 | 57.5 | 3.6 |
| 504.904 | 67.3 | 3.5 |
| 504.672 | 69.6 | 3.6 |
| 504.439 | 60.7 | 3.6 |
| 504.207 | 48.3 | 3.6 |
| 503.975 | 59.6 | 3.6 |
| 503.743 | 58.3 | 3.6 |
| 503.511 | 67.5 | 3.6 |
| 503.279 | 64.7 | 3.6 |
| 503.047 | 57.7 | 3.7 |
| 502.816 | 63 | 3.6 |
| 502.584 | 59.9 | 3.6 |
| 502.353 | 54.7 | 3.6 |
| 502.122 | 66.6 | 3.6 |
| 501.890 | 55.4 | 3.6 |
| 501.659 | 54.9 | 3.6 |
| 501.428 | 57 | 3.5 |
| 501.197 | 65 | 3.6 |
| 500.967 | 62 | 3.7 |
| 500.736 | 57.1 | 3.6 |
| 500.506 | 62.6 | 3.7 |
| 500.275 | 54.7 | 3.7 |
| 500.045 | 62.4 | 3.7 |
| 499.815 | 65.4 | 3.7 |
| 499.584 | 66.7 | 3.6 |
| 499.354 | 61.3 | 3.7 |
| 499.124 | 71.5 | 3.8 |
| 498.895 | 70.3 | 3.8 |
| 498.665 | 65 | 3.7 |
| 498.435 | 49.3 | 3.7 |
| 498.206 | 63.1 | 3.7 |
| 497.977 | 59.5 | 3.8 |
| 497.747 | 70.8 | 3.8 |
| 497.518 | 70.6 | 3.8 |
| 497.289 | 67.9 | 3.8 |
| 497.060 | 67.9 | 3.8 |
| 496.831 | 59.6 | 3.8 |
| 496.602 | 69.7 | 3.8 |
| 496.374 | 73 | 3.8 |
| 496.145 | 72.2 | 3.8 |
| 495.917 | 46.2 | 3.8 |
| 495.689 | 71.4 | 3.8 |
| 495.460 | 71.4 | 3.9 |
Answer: 0.192 mag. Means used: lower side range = 61.9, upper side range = 71.5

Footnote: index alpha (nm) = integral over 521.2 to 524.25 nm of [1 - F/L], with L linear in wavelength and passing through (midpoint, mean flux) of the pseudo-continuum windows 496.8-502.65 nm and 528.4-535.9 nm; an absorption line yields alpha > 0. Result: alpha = 0.01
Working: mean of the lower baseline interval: 62.4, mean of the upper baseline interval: 71.8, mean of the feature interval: 68.9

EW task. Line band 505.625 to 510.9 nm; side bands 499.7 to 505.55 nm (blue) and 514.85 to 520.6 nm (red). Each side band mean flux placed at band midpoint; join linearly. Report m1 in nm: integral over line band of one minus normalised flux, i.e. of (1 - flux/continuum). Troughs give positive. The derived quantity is -0.36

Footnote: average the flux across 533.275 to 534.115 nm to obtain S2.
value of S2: 72.4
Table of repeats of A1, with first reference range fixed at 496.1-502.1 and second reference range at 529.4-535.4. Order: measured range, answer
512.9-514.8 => 0.18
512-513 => 0.19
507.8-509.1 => 0.13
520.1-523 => 0.12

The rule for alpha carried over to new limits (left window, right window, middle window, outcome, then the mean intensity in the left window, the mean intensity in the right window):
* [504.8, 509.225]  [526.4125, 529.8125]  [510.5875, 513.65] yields 0.22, 61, 66.3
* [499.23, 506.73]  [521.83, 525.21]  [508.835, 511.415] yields 0.16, 61.1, 70.5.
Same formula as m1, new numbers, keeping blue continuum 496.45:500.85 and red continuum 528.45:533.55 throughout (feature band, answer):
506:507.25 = 0.102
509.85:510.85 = 0.116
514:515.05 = 0.213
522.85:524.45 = 0.002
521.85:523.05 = -0.002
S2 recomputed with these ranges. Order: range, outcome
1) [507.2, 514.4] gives 59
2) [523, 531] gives 69.2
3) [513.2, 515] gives 56.8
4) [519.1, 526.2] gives 66.4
